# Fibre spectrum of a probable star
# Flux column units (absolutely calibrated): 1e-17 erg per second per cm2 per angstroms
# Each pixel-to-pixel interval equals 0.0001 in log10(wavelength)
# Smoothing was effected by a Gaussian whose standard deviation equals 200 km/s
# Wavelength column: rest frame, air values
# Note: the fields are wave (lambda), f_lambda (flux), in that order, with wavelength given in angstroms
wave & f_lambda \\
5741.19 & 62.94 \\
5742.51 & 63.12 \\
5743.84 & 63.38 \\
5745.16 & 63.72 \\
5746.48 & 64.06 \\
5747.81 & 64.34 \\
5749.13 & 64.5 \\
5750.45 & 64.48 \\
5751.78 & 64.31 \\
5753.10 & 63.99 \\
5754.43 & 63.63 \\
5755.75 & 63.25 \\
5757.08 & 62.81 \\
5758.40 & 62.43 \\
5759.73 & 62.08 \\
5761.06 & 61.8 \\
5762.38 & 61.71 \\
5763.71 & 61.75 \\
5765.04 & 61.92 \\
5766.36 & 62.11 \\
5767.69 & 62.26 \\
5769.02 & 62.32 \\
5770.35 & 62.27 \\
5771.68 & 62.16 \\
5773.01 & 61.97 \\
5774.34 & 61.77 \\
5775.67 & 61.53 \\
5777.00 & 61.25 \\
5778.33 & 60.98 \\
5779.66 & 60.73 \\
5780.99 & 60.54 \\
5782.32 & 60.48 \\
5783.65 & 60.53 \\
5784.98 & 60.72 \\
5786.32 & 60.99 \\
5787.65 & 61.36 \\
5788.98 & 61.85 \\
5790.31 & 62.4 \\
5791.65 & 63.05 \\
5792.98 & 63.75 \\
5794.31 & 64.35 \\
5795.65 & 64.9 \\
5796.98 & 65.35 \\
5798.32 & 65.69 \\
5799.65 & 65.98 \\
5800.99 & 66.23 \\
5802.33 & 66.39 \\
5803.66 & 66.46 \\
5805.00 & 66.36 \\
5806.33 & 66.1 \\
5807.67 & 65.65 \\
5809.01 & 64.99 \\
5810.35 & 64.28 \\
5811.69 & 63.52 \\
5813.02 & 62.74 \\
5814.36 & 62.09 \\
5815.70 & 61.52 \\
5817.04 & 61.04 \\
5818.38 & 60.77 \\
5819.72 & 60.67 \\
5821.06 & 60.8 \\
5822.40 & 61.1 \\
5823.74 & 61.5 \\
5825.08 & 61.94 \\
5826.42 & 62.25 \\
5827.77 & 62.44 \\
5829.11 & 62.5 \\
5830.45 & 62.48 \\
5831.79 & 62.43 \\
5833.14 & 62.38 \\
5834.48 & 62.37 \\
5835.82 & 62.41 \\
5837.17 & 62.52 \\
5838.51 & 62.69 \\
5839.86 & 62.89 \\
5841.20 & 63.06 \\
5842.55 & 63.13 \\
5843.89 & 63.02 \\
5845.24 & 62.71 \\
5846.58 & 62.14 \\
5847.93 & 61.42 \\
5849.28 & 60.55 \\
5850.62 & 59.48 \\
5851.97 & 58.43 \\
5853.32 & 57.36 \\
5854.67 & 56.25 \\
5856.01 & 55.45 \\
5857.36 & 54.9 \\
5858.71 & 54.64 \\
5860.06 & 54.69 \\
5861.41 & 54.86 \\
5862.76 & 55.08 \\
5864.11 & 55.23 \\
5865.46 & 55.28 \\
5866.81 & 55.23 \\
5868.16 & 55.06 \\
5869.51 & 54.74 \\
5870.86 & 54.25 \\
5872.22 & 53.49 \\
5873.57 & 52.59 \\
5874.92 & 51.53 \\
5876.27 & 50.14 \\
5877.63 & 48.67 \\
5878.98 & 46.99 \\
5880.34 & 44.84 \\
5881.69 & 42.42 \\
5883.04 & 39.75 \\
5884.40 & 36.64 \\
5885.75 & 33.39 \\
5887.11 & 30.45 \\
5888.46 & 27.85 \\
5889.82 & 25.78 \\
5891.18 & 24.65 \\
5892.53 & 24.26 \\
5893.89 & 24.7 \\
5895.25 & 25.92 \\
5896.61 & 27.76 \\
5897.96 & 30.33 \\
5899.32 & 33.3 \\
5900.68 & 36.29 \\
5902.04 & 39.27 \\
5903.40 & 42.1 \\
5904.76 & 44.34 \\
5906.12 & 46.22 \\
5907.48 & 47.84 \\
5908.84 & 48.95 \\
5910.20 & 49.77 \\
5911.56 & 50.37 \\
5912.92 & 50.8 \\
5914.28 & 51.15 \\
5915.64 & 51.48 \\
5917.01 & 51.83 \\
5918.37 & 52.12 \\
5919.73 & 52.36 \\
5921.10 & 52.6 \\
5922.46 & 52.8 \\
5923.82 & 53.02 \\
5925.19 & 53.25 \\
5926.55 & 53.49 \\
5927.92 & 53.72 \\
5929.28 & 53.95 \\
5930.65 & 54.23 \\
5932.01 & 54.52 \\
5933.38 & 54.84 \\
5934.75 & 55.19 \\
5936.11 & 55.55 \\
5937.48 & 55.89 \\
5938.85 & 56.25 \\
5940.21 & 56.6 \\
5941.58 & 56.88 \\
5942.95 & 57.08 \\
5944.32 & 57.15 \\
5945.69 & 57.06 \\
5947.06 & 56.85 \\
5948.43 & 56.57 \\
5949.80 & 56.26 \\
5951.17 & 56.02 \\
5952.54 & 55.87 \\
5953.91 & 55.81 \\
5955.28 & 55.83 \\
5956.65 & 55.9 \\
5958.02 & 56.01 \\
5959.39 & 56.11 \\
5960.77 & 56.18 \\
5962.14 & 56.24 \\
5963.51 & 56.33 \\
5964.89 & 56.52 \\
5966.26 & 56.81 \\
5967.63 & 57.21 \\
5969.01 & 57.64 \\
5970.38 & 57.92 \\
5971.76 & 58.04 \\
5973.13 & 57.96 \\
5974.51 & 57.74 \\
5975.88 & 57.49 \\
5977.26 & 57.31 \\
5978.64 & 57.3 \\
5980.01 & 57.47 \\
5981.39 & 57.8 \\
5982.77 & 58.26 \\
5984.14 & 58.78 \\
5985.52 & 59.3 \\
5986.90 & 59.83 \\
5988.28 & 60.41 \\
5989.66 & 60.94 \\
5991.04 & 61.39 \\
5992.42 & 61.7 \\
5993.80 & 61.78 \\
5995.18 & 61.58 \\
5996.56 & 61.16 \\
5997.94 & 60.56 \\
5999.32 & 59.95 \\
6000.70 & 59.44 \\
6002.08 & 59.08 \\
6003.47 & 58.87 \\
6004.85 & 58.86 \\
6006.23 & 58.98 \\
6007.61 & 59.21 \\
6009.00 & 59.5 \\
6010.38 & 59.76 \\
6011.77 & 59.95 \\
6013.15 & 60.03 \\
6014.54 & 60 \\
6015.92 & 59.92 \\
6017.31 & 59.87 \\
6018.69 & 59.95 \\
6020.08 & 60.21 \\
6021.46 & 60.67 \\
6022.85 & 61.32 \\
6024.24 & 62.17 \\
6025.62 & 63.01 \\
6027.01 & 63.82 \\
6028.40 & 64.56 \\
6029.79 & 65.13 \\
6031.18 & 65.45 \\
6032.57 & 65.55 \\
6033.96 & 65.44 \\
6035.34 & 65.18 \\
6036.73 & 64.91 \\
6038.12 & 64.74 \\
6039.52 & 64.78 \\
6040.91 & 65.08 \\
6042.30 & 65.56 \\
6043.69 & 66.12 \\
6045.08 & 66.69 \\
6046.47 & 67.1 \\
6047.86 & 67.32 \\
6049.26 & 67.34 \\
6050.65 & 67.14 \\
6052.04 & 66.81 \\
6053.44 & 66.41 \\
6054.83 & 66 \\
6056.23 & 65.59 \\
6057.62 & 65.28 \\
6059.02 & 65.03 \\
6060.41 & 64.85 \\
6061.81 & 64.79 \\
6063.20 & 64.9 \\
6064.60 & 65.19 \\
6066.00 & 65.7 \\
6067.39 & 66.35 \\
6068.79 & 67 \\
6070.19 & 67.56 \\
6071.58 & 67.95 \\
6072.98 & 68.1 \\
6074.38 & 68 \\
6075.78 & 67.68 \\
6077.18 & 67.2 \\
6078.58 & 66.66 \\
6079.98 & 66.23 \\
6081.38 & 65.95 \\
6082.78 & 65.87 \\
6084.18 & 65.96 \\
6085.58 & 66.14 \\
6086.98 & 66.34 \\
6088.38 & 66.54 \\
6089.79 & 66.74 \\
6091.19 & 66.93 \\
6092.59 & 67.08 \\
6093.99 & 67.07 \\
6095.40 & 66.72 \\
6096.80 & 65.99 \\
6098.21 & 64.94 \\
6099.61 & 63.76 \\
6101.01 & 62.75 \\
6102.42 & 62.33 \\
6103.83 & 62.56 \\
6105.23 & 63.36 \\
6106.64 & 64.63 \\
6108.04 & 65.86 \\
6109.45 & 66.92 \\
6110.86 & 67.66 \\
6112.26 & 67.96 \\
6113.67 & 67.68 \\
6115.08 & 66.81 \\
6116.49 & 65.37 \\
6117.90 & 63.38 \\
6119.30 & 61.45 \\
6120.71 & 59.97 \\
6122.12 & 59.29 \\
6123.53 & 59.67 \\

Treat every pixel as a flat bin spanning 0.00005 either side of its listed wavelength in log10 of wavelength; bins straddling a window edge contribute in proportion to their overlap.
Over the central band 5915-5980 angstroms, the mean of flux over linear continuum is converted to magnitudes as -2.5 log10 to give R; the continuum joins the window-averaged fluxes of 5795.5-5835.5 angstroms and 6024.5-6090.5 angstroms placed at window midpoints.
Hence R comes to 0.17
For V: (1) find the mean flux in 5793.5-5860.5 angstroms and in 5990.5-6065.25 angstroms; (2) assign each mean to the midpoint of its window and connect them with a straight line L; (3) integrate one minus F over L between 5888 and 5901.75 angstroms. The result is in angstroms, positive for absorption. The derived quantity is 7.49 angstroms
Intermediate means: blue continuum 62.1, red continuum 63.1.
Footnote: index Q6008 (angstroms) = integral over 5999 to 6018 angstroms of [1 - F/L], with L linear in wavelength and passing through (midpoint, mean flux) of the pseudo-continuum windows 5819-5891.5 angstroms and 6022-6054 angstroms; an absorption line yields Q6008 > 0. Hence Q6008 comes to 1.2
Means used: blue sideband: 54.4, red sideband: 65.3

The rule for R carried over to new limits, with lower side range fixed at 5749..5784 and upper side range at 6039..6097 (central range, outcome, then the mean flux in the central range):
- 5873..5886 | 0.38 mag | 45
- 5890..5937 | 0.37 mag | 45.5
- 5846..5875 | 0.13 mag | 56.1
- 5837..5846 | 0.01 mag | 62.9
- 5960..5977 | 0.14 mag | 57.2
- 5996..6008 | 0.10 mag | 59.6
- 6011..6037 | 0.06 mag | 62.4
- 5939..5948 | 0.14 mag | 56.9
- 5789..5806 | -0.04 mag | 65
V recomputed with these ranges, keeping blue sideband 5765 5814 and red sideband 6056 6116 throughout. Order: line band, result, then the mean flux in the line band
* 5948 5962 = 1.9 angstroms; 56.1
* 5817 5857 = 1.5 angstroms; 61.2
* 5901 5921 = 5.0 angstroms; 48.4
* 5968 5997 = 2.6 angstroms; 59.1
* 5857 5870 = 1.8 angstroms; 55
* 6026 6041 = 0.1 angstroms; 64.9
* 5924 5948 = 3.4 angstroms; 55.4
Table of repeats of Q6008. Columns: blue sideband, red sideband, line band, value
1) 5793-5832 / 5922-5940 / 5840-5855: 0.0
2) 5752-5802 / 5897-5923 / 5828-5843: -2.0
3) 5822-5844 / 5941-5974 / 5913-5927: 1.5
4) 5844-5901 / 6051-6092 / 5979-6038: -0.9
